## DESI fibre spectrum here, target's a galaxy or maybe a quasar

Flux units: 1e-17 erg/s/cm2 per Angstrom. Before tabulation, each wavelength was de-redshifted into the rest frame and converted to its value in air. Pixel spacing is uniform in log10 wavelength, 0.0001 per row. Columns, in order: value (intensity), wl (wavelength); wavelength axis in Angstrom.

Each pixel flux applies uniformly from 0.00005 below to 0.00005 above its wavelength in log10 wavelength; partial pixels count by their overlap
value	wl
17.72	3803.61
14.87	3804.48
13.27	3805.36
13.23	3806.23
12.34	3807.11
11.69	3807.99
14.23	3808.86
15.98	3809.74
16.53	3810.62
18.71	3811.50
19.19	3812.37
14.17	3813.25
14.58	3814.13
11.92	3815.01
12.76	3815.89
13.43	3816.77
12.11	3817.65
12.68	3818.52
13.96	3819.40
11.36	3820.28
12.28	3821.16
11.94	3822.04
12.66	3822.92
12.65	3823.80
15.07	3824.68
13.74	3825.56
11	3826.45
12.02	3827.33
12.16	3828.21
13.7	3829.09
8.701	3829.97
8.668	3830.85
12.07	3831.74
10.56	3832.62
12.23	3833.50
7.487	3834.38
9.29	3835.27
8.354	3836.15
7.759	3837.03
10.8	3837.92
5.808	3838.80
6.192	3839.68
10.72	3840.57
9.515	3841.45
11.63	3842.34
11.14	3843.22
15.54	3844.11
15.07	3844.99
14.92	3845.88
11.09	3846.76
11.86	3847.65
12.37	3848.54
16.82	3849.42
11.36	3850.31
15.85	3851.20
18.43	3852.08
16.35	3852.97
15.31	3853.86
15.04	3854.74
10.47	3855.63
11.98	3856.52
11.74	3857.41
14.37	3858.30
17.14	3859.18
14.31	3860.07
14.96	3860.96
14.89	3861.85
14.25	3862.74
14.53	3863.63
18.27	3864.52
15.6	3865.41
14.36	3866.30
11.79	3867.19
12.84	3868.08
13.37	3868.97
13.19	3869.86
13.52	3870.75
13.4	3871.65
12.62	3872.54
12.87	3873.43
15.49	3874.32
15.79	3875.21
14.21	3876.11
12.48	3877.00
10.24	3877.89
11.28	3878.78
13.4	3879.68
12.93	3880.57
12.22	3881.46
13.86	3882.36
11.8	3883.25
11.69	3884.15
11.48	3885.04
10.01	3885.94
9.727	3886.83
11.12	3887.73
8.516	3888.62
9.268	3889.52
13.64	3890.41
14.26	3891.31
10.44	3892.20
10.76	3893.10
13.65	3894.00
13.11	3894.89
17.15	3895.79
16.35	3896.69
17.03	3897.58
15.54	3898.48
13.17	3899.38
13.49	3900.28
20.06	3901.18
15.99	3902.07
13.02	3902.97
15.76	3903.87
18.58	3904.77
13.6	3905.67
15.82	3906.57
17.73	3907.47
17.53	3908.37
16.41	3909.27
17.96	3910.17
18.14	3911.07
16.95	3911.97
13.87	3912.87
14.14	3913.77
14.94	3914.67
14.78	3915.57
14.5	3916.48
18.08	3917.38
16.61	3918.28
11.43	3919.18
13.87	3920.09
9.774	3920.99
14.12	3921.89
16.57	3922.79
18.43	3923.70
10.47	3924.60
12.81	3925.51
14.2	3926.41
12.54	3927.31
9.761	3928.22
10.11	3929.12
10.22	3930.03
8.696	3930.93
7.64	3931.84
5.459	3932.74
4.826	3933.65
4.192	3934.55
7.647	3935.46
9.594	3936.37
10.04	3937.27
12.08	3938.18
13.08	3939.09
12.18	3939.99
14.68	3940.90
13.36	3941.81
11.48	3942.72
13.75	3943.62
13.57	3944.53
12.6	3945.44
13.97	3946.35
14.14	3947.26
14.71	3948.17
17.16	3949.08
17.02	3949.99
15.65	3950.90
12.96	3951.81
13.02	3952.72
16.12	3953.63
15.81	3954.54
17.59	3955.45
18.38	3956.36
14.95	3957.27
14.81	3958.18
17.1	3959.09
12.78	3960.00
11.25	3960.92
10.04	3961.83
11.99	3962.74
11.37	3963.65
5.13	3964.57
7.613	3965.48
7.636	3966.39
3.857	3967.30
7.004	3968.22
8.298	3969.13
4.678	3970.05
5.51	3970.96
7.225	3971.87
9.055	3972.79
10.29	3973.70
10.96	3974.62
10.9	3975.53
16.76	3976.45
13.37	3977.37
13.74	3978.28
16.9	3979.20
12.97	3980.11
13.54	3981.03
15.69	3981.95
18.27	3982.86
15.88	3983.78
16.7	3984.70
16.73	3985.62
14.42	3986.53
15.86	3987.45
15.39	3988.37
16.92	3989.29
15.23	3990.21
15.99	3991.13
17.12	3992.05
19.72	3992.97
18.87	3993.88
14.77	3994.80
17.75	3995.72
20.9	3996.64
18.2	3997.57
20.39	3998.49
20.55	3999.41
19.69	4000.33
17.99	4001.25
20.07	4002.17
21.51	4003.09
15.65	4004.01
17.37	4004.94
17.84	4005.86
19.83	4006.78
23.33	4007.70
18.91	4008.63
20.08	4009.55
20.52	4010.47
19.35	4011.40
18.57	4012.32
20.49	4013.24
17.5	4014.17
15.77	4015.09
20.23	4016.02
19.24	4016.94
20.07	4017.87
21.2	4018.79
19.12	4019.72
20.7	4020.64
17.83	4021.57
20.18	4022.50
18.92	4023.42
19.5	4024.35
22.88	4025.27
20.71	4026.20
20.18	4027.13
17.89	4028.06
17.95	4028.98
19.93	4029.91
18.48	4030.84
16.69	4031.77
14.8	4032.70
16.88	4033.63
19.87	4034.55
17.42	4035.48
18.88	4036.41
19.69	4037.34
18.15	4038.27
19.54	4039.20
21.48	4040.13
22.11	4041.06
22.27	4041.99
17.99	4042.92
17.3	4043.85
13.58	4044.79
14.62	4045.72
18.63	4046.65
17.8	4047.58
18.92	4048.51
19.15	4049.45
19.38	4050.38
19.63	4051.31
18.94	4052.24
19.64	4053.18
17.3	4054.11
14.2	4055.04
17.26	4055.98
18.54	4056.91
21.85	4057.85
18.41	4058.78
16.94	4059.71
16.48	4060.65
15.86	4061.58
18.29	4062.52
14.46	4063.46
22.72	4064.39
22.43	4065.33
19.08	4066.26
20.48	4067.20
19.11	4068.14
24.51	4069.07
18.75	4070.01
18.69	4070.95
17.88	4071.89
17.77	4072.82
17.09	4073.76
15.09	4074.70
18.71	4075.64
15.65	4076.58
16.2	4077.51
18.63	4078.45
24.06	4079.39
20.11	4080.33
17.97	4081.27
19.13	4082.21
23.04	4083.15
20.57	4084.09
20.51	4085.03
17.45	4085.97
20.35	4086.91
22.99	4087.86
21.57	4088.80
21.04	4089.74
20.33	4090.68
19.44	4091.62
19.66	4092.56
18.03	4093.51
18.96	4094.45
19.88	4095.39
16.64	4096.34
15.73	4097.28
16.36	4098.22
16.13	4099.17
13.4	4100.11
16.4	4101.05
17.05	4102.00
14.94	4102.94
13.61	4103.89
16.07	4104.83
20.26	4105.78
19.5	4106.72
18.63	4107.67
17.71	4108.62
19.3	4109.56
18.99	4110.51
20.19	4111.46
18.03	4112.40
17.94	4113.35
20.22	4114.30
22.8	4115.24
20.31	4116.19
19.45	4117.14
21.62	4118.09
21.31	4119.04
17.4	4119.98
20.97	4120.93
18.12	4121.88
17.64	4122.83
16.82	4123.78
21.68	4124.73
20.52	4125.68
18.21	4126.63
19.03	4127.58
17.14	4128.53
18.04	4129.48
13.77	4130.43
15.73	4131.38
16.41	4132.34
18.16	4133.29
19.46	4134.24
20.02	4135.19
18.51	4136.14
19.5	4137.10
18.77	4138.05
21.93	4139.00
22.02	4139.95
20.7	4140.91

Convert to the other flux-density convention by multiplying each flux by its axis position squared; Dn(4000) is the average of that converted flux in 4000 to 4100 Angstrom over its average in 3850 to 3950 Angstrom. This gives 1.52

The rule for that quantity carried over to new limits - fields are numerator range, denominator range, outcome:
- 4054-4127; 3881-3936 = 1.56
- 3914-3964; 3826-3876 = 1.06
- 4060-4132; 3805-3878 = 1.63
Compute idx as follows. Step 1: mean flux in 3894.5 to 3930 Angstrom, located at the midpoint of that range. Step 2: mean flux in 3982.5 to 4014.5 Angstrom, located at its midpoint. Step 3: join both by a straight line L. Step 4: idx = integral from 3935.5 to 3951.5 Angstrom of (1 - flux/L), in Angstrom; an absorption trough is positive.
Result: 2.8 Angstrom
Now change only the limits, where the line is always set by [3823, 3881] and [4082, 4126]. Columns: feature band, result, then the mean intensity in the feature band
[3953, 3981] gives 7.2 Angstrom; 11.5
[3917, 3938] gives 4.9 Angstrom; 11.2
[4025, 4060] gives -2.4 Angstrom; 18.6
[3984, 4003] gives -1.8 Angstrom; 17.7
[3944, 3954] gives 0.3 Angstrom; 14.6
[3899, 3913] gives -2.1 Angstrom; 16.2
